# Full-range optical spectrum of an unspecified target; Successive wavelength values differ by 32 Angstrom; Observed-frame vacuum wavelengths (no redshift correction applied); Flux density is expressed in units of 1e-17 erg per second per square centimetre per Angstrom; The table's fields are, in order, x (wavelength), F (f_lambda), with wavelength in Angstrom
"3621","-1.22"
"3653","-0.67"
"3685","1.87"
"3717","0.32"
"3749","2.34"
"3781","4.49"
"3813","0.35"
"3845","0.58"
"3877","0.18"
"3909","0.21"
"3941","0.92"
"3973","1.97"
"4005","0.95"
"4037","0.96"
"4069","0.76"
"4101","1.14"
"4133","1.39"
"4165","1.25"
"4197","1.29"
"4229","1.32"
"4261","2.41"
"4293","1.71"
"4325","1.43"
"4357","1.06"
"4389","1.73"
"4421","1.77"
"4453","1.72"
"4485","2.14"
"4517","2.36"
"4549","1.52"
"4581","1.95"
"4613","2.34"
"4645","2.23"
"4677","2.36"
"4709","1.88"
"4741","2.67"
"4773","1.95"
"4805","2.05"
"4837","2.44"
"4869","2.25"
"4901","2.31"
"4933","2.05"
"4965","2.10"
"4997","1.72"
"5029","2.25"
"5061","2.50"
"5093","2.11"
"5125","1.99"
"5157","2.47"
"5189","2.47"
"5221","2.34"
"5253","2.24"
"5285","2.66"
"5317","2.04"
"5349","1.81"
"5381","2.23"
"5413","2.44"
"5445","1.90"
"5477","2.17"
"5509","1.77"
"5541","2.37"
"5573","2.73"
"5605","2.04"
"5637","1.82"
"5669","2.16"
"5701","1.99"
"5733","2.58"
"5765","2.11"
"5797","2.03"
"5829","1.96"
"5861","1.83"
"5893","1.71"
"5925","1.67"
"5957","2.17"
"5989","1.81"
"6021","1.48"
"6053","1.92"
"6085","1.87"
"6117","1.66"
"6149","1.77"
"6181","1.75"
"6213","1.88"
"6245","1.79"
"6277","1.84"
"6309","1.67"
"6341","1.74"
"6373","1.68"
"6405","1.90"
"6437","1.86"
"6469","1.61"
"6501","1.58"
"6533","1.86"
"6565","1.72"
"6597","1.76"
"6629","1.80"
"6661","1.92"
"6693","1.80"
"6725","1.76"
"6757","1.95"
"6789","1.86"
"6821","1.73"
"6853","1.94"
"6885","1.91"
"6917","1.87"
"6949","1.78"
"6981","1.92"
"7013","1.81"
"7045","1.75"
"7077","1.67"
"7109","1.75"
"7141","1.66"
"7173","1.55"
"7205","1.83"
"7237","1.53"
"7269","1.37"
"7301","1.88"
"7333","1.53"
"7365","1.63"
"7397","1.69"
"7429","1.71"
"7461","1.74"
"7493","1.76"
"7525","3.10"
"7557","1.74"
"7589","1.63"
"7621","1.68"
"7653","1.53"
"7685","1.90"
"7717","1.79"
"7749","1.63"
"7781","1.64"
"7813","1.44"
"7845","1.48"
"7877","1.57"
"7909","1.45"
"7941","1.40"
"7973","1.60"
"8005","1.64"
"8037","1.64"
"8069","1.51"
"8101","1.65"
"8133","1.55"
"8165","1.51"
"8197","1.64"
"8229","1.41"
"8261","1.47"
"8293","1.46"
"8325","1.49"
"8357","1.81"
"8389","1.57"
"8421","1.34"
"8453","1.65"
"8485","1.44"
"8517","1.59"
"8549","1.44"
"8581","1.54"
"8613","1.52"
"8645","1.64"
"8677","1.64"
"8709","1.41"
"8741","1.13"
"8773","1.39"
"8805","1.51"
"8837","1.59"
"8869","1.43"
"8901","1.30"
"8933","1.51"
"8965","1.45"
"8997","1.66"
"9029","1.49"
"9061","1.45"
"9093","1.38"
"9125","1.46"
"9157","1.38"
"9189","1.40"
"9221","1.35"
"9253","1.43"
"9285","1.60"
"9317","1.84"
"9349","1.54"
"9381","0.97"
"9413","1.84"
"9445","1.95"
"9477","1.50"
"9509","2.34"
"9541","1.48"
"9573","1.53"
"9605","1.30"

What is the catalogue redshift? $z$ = 0.145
